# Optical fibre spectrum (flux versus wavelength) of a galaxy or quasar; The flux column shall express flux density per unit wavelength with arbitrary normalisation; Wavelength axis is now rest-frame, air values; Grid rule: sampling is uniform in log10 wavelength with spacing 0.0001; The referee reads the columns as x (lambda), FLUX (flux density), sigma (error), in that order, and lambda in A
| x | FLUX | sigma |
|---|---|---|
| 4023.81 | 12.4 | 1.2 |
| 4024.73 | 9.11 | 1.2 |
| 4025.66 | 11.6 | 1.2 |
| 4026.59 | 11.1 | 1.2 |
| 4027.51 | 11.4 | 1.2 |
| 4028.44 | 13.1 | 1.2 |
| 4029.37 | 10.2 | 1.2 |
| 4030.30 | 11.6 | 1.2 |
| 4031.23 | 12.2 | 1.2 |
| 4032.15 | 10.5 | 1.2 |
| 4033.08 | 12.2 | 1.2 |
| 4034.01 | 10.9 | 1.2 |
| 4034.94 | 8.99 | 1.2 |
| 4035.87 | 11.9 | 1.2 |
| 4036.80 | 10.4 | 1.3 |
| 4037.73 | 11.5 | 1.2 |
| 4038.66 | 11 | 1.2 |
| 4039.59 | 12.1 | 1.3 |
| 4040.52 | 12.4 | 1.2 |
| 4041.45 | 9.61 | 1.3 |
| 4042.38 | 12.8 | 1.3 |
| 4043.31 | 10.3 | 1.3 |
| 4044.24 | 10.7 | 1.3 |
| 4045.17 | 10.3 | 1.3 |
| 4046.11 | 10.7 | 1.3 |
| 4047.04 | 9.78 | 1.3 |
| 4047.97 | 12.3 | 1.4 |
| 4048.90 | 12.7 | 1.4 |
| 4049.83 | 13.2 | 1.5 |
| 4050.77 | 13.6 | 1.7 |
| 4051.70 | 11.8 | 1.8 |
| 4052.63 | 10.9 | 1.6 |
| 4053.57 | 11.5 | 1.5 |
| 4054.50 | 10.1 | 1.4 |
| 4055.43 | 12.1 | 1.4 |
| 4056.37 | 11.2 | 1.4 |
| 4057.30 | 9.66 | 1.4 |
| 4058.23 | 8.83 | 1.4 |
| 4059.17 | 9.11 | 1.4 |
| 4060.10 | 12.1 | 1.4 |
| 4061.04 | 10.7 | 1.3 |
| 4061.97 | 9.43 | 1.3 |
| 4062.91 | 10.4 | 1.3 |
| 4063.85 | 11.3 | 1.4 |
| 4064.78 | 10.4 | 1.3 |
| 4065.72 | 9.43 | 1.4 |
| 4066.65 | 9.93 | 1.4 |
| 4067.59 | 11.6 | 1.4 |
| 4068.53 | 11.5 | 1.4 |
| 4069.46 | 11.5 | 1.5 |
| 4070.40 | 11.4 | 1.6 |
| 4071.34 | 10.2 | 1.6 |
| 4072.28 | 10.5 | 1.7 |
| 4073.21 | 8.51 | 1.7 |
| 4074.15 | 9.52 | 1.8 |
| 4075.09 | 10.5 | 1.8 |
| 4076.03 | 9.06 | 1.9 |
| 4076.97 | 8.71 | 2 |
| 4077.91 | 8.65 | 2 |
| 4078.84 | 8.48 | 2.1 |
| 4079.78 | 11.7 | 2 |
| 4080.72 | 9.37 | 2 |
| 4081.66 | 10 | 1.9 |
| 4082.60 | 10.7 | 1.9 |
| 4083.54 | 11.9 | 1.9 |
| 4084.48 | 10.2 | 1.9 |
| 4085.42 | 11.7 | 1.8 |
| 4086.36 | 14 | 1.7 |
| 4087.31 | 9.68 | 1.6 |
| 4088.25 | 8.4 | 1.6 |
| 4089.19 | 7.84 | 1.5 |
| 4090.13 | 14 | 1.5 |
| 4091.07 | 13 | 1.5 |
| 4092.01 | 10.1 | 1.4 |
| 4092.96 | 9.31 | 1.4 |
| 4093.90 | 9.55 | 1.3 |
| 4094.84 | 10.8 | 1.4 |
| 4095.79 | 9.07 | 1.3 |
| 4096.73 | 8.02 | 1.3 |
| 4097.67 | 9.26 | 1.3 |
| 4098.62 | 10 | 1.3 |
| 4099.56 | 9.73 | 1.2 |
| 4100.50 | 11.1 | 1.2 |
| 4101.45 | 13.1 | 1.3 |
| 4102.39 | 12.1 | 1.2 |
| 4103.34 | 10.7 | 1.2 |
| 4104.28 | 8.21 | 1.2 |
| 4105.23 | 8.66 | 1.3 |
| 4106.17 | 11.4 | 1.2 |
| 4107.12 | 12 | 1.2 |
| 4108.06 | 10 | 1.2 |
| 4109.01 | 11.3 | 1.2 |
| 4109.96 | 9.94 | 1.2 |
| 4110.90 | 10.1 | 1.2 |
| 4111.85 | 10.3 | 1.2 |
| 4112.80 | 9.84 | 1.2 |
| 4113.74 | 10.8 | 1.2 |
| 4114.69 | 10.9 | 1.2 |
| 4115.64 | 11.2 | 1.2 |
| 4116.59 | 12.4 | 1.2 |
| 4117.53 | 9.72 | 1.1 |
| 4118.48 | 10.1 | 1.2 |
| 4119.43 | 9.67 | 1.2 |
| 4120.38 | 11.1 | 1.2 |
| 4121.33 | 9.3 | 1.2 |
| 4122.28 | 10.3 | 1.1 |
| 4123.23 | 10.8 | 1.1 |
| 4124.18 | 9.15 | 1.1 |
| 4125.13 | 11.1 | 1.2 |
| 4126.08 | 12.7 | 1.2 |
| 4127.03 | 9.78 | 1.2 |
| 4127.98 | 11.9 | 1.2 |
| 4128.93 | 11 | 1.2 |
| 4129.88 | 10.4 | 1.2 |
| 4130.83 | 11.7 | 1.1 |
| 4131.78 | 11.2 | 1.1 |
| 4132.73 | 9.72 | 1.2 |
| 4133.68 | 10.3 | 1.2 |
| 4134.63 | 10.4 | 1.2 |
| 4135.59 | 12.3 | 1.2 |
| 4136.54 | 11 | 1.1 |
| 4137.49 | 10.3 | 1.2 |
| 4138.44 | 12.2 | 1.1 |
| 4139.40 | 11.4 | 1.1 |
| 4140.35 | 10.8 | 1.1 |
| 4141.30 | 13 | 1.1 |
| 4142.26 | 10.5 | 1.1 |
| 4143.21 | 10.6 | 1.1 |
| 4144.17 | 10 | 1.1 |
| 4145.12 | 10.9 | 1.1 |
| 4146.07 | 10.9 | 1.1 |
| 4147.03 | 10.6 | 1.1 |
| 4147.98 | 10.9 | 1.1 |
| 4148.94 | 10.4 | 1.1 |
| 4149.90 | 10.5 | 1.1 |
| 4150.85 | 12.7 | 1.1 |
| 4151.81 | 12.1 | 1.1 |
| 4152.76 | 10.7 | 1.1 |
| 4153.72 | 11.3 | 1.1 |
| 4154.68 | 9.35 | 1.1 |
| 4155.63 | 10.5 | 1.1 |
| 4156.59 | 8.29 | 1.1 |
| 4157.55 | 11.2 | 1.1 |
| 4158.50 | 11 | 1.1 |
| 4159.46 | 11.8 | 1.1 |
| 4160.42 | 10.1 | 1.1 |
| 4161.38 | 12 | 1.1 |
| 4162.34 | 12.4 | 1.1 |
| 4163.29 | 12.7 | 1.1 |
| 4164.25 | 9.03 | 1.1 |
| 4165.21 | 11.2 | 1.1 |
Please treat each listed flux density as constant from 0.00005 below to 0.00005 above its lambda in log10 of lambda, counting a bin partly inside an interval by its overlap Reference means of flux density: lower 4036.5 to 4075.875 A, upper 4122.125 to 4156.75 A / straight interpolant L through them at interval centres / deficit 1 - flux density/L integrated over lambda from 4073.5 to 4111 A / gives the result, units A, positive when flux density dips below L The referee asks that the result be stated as 2.04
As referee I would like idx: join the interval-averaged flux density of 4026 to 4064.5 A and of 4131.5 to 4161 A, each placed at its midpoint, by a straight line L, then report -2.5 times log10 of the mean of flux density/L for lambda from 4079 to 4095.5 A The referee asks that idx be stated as 0.04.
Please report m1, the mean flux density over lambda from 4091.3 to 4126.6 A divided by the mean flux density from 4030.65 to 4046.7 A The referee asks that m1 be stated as 0.94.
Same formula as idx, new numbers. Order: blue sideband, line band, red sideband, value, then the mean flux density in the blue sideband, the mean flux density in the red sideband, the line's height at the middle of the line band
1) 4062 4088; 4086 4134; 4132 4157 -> 0.009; 10.4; 10.8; 10.6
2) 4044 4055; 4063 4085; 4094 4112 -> 0.073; 11.5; 10.3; 10.9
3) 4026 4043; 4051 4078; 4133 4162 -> 0.081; 11.3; 10.9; 11.2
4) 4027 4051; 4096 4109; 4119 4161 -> 0.069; 11.4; 10.8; 11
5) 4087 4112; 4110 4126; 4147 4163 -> 0.005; 10.3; 11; 10.5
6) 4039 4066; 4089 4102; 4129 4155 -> 0.059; 11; 11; 11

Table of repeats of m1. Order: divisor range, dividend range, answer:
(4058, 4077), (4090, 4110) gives 1.02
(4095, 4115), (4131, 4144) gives 1.07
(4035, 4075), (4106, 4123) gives 0.97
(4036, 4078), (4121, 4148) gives 1.01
